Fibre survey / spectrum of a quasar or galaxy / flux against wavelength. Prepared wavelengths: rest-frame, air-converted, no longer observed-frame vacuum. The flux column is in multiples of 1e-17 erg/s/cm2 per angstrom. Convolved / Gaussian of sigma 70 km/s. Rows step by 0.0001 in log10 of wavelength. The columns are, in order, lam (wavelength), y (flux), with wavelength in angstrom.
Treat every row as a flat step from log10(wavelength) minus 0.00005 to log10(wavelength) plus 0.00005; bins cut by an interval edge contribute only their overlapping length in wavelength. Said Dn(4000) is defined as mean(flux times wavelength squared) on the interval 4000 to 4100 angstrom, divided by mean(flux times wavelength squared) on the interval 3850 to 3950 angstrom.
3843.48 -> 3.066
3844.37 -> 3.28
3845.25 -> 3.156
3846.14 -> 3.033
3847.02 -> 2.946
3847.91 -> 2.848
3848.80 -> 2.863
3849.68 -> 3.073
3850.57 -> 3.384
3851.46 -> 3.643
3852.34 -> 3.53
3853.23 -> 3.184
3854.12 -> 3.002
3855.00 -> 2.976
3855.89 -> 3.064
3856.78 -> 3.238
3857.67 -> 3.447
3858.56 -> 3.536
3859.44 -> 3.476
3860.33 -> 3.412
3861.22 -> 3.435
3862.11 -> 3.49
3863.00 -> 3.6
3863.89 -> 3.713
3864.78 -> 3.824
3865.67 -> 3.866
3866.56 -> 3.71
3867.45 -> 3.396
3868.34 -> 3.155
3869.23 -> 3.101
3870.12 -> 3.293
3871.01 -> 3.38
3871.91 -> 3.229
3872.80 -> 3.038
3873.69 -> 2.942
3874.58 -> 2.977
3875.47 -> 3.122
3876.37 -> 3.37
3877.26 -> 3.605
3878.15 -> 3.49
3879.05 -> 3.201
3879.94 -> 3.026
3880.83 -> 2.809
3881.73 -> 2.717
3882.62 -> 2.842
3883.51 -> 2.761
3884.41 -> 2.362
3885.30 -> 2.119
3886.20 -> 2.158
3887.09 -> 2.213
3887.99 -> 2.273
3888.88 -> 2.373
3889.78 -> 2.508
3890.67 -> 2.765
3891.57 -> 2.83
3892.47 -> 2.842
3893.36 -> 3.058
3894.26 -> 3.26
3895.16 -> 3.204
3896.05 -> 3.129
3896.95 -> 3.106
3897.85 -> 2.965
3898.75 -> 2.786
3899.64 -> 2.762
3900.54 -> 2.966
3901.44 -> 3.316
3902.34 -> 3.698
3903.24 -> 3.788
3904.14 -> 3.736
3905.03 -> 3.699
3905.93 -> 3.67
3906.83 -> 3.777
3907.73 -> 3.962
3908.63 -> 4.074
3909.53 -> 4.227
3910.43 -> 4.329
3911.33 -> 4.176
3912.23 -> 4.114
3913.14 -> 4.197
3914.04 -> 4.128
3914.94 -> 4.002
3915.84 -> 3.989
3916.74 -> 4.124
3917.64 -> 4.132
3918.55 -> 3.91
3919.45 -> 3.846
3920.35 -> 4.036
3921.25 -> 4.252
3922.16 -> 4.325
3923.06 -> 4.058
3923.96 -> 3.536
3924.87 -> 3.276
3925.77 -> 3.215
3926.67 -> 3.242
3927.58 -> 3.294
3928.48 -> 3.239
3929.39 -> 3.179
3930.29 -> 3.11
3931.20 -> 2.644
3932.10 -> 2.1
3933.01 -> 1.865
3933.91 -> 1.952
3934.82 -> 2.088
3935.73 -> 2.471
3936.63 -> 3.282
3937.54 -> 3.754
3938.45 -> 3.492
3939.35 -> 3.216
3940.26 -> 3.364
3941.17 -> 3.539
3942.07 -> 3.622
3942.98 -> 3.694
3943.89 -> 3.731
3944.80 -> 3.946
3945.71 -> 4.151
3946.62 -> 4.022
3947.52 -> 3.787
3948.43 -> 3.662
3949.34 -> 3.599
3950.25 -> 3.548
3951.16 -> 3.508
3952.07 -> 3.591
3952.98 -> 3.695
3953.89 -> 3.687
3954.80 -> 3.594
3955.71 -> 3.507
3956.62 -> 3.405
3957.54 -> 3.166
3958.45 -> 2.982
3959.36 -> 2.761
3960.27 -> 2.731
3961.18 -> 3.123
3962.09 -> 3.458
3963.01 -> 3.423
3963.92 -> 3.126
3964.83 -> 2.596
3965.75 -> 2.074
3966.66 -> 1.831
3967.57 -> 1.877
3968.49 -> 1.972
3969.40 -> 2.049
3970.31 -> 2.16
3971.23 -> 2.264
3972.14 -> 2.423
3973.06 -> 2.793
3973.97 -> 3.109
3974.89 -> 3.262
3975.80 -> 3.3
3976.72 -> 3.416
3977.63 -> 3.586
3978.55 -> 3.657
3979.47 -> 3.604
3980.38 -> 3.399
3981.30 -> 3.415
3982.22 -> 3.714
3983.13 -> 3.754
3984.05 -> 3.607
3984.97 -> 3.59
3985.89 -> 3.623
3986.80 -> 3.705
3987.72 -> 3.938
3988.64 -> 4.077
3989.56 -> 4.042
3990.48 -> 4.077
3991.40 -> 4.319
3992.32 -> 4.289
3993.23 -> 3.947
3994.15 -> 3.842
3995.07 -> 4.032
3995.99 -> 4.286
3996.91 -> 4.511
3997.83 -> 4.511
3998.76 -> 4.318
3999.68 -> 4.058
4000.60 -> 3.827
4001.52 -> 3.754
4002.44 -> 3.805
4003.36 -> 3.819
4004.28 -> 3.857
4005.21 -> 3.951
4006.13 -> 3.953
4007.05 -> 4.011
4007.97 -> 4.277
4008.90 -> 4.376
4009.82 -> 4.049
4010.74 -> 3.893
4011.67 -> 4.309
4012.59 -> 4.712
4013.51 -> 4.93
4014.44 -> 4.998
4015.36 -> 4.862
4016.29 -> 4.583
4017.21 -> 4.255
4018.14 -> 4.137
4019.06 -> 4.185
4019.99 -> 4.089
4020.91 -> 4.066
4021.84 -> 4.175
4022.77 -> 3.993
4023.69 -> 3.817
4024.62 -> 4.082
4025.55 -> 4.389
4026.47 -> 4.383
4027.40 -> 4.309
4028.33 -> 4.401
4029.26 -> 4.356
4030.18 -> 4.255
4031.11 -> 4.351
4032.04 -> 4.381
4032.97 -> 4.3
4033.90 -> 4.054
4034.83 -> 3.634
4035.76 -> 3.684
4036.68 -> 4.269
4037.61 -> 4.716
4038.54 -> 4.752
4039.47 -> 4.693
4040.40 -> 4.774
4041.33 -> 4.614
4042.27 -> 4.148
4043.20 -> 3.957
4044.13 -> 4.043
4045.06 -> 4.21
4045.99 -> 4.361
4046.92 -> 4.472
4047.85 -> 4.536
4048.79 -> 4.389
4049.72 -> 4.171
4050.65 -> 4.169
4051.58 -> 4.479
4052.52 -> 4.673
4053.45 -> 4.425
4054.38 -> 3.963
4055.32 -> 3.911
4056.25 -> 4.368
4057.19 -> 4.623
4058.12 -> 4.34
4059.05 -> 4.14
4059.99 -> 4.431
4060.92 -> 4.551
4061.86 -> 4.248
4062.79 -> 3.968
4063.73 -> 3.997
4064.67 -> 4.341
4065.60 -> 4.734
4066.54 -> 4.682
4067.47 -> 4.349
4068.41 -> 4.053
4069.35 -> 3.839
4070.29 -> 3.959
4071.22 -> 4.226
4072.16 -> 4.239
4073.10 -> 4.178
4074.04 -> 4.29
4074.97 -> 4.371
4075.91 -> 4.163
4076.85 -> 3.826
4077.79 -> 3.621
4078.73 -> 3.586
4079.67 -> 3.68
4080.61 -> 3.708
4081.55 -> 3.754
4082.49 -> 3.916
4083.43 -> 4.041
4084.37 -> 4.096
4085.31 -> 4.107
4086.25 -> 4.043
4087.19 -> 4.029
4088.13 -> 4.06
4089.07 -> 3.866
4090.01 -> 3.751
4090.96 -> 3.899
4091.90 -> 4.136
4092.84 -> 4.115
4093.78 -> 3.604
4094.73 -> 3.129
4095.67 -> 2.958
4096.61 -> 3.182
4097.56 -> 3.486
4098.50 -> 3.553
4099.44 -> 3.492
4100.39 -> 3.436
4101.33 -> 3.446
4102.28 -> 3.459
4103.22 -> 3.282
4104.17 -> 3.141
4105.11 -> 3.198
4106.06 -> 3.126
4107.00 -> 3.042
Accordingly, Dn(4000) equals 1.3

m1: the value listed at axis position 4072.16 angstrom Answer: 4.239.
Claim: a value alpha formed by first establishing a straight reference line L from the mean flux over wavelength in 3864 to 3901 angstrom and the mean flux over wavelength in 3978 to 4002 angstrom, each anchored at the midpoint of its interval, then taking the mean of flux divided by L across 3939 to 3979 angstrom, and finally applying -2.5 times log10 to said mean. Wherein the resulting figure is 0.146 mag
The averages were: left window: 2.99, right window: 3.92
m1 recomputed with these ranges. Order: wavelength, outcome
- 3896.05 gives 3.129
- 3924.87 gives 3.276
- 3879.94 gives 3.026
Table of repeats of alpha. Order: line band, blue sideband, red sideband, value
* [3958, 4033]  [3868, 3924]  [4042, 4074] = 0.05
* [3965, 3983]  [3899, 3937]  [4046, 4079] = 0.31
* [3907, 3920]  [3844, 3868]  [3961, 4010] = -0.19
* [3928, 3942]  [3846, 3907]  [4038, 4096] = 0.19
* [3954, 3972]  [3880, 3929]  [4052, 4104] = 0.28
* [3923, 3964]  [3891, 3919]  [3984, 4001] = 0.16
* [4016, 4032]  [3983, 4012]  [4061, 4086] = -0.05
